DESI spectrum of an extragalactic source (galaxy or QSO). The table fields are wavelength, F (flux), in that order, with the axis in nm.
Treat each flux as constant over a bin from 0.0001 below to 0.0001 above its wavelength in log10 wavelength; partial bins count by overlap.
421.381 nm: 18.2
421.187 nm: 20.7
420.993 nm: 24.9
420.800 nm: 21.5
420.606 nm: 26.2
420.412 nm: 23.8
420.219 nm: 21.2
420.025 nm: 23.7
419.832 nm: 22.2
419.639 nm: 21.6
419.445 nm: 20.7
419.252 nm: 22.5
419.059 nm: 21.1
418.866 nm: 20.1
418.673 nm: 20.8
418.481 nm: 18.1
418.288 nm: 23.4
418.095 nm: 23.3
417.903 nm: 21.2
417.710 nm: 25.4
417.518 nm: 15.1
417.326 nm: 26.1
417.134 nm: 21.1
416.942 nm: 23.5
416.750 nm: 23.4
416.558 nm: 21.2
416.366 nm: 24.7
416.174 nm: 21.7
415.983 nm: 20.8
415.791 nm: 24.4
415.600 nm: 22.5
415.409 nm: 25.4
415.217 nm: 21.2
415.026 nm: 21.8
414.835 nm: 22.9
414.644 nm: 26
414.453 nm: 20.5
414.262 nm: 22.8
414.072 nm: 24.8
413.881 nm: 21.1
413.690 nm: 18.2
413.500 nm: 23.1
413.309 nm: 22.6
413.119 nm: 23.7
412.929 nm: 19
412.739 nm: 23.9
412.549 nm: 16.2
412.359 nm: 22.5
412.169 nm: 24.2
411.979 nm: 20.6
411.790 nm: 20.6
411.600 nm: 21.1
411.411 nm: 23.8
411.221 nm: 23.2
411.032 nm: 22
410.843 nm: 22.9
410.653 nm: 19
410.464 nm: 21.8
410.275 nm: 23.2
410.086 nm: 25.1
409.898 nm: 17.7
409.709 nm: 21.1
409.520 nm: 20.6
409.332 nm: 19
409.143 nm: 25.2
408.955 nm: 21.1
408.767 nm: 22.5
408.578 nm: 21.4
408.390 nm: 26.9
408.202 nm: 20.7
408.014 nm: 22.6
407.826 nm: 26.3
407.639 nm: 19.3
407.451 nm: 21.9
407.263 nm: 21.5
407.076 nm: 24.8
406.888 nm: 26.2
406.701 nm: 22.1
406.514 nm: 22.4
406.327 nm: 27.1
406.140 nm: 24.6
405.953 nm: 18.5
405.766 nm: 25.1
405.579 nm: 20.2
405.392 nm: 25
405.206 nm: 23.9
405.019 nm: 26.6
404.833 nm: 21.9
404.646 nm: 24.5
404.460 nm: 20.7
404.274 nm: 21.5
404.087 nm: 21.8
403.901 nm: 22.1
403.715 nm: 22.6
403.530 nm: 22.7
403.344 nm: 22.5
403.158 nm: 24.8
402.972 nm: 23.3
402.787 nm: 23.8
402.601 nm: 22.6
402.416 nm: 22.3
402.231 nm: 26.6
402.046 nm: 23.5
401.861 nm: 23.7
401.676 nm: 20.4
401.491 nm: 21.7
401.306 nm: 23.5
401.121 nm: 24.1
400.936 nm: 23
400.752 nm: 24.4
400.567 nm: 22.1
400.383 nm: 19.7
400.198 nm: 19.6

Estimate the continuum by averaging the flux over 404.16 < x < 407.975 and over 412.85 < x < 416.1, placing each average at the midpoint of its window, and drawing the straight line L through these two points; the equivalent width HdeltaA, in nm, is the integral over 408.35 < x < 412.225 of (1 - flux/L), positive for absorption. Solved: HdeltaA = 0.143 nm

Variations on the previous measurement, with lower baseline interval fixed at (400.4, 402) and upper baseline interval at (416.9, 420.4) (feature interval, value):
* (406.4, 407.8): -0.028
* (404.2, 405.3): -0.033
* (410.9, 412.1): 0.010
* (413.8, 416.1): -0.093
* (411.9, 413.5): 0.029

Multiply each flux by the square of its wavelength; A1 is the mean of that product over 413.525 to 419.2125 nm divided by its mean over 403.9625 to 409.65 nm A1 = 1.02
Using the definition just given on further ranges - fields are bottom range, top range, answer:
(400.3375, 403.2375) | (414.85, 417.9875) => 1.04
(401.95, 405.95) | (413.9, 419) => 1.03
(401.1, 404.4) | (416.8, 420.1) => 1.03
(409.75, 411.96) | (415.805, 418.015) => 1.05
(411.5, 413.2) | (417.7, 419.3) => 1.04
